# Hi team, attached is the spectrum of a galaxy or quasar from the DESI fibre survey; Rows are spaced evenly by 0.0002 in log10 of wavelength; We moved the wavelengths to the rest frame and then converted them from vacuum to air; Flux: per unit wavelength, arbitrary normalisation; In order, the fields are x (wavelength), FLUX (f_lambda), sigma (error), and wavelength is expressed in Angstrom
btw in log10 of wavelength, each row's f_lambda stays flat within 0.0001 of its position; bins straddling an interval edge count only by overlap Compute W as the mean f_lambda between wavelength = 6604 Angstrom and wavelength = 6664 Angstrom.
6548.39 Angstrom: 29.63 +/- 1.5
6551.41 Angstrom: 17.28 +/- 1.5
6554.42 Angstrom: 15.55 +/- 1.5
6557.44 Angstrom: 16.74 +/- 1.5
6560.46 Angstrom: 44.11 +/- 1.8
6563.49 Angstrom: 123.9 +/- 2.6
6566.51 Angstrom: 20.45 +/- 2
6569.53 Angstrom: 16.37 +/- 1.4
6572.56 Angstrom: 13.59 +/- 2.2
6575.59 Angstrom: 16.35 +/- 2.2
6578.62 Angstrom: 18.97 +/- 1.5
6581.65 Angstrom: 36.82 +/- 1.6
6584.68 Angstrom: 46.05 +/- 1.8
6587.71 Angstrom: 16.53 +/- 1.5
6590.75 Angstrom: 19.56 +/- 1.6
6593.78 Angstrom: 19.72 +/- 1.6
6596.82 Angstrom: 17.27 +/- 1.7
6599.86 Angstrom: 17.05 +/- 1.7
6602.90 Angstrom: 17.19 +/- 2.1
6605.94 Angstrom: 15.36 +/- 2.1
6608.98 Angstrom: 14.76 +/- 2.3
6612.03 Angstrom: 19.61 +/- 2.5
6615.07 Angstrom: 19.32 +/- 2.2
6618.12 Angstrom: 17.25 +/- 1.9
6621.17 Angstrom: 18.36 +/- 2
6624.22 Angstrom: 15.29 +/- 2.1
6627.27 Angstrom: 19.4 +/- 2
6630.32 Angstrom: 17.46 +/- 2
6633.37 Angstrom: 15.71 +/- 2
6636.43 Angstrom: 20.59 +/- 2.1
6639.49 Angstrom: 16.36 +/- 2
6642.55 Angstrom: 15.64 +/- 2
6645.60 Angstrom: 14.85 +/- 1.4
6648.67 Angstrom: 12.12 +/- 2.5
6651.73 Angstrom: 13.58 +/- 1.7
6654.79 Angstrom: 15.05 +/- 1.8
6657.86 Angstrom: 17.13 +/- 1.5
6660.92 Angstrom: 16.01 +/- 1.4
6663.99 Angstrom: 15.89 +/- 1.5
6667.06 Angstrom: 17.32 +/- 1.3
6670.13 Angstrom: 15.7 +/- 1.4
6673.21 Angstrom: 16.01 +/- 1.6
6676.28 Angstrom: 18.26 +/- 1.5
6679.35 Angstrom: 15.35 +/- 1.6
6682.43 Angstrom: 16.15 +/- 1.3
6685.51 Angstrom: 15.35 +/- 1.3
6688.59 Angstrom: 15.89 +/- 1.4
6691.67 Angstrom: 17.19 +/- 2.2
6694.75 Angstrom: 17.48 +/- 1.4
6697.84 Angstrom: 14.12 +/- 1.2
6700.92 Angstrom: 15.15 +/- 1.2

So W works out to 16.5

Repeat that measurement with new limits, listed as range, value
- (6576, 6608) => 22.1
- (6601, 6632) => 17.4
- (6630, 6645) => 17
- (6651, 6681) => 16.1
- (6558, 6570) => 51.5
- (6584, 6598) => 22.7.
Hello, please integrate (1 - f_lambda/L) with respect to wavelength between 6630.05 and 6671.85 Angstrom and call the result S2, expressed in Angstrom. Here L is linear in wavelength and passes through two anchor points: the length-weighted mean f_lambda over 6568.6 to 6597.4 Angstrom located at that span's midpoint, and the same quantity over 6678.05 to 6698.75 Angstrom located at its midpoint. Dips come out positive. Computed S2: 5.4 Angstrom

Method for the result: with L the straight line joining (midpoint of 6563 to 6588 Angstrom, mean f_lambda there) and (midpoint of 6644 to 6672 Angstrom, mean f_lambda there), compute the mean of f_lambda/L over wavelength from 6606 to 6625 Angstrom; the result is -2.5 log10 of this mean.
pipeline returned 0.334 mag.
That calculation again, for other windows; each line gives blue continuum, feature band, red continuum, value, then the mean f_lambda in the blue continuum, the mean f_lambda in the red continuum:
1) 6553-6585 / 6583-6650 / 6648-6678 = 0.30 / 33.1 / 15.8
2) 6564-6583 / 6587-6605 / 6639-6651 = 0.24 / 25.7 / 14.5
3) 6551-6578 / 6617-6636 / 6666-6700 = 0.33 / 31.8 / 16.2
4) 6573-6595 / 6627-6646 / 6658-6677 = 0.14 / 24.4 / 16.5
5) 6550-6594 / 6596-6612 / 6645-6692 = 0.45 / 29.8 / 15.7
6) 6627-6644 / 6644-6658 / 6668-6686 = 0.18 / 17.4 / 16.2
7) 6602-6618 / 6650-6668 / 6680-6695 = 0.06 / 17.3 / 16.3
